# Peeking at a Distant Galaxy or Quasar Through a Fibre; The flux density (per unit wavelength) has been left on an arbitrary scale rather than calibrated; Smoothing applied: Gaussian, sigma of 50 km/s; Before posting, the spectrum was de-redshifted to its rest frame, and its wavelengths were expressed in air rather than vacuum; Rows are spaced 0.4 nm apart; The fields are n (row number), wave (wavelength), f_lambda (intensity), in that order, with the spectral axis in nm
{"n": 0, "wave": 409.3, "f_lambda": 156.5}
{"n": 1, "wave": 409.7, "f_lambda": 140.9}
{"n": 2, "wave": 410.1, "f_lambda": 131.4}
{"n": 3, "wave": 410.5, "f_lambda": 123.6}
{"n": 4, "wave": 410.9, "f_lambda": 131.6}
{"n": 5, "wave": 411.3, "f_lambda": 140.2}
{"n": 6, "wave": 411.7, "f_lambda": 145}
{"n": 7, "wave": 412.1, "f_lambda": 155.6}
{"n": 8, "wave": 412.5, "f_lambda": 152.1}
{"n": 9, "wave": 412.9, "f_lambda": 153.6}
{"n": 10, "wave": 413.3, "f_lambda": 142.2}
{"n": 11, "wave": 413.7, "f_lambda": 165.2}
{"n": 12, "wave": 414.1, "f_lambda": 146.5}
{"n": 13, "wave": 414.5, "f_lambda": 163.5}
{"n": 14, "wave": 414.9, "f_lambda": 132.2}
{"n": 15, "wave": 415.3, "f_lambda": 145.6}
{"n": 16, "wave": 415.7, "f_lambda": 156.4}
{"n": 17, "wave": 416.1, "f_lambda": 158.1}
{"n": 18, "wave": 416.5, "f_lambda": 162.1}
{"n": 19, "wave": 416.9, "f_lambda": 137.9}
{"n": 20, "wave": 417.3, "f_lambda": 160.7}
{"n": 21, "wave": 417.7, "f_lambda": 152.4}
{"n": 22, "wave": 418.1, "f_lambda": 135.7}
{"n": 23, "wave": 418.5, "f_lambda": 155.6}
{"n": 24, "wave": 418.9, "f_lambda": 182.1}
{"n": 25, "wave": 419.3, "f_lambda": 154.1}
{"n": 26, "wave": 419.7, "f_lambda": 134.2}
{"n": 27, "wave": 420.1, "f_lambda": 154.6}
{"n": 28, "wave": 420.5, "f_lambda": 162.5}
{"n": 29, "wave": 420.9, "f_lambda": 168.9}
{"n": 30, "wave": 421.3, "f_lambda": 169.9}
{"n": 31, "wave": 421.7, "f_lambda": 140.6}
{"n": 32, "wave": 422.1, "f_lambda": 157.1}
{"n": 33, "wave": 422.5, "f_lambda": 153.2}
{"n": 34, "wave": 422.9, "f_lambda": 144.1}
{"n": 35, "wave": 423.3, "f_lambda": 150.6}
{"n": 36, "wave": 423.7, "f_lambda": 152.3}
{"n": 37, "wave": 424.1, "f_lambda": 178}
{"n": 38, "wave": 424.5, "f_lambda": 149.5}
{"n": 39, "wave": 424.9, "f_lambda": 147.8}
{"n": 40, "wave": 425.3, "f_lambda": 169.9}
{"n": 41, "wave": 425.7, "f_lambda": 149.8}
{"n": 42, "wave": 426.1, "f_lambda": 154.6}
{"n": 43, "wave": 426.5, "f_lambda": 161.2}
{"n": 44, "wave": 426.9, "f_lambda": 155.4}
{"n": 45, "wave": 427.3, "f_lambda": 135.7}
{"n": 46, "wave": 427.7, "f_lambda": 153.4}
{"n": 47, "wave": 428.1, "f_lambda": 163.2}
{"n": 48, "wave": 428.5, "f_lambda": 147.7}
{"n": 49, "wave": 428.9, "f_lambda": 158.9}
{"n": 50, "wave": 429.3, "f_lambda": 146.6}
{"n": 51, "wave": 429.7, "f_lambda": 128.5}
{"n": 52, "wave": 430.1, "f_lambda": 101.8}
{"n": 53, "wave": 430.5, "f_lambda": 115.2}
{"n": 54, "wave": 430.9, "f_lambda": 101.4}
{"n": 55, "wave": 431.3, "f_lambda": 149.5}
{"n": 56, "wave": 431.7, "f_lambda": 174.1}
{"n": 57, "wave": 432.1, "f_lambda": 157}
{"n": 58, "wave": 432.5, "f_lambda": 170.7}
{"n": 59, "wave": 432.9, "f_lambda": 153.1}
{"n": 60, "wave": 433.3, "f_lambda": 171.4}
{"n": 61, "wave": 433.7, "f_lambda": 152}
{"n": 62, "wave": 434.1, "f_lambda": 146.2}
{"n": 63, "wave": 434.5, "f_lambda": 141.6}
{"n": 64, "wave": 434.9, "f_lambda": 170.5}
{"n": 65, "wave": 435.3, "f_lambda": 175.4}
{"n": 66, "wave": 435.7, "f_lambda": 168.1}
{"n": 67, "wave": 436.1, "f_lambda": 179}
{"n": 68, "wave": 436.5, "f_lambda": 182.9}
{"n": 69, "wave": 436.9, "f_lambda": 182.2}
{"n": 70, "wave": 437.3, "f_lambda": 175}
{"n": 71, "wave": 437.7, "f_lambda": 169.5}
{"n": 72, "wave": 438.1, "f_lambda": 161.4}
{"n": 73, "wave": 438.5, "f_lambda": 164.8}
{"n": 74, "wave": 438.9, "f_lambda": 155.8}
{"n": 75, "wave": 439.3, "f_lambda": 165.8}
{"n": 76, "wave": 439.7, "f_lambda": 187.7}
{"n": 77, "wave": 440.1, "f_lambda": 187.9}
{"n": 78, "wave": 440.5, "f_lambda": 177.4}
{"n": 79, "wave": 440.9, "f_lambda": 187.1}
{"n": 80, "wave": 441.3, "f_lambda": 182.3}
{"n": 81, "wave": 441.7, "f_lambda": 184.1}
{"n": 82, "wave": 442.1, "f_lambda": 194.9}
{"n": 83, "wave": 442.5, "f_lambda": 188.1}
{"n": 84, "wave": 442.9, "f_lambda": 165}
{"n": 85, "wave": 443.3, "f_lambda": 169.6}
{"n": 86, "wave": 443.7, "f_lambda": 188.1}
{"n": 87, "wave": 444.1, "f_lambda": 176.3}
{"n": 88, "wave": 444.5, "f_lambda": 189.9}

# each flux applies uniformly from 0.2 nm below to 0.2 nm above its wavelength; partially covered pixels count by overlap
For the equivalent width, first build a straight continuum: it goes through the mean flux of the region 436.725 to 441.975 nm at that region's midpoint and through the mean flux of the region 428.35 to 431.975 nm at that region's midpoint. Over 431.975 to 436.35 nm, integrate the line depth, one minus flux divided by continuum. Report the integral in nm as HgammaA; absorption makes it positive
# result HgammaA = -0.263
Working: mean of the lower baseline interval 136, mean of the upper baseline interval 176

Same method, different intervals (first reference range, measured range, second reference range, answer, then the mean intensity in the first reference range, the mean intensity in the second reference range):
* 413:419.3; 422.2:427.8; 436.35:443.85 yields 0.28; 153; 177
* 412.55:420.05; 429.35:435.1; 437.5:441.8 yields 0.77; 152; 175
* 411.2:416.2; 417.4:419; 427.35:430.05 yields -0.06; 151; 146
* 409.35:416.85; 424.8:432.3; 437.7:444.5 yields 0.81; 147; 177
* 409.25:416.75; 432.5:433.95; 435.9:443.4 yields 0.08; 147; 177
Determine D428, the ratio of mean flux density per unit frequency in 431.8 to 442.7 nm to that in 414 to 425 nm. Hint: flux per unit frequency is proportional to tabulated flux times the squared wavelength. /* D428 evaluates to 1.2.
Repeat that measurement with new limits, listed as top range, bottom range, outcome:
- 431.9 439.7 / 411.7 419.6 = 1.19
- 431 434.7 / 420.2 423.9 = 1.05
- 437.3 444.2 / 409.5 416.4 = 1.38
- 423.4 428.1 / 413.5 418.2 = 1.07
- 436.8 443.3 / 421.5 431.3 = 1.28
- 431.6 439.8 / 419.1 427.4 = 1.14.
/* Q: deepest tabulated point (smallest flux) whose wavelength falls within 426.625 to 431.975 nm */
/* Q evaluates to 101.4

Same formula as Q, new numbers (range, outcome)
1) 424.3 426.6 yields 147.8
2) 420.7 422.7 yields 140.6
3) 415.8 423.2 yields 134.2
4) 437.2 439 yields 155.8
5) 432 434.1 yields 146.2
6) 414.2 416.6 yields 132.2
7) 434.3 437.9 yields 141.6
